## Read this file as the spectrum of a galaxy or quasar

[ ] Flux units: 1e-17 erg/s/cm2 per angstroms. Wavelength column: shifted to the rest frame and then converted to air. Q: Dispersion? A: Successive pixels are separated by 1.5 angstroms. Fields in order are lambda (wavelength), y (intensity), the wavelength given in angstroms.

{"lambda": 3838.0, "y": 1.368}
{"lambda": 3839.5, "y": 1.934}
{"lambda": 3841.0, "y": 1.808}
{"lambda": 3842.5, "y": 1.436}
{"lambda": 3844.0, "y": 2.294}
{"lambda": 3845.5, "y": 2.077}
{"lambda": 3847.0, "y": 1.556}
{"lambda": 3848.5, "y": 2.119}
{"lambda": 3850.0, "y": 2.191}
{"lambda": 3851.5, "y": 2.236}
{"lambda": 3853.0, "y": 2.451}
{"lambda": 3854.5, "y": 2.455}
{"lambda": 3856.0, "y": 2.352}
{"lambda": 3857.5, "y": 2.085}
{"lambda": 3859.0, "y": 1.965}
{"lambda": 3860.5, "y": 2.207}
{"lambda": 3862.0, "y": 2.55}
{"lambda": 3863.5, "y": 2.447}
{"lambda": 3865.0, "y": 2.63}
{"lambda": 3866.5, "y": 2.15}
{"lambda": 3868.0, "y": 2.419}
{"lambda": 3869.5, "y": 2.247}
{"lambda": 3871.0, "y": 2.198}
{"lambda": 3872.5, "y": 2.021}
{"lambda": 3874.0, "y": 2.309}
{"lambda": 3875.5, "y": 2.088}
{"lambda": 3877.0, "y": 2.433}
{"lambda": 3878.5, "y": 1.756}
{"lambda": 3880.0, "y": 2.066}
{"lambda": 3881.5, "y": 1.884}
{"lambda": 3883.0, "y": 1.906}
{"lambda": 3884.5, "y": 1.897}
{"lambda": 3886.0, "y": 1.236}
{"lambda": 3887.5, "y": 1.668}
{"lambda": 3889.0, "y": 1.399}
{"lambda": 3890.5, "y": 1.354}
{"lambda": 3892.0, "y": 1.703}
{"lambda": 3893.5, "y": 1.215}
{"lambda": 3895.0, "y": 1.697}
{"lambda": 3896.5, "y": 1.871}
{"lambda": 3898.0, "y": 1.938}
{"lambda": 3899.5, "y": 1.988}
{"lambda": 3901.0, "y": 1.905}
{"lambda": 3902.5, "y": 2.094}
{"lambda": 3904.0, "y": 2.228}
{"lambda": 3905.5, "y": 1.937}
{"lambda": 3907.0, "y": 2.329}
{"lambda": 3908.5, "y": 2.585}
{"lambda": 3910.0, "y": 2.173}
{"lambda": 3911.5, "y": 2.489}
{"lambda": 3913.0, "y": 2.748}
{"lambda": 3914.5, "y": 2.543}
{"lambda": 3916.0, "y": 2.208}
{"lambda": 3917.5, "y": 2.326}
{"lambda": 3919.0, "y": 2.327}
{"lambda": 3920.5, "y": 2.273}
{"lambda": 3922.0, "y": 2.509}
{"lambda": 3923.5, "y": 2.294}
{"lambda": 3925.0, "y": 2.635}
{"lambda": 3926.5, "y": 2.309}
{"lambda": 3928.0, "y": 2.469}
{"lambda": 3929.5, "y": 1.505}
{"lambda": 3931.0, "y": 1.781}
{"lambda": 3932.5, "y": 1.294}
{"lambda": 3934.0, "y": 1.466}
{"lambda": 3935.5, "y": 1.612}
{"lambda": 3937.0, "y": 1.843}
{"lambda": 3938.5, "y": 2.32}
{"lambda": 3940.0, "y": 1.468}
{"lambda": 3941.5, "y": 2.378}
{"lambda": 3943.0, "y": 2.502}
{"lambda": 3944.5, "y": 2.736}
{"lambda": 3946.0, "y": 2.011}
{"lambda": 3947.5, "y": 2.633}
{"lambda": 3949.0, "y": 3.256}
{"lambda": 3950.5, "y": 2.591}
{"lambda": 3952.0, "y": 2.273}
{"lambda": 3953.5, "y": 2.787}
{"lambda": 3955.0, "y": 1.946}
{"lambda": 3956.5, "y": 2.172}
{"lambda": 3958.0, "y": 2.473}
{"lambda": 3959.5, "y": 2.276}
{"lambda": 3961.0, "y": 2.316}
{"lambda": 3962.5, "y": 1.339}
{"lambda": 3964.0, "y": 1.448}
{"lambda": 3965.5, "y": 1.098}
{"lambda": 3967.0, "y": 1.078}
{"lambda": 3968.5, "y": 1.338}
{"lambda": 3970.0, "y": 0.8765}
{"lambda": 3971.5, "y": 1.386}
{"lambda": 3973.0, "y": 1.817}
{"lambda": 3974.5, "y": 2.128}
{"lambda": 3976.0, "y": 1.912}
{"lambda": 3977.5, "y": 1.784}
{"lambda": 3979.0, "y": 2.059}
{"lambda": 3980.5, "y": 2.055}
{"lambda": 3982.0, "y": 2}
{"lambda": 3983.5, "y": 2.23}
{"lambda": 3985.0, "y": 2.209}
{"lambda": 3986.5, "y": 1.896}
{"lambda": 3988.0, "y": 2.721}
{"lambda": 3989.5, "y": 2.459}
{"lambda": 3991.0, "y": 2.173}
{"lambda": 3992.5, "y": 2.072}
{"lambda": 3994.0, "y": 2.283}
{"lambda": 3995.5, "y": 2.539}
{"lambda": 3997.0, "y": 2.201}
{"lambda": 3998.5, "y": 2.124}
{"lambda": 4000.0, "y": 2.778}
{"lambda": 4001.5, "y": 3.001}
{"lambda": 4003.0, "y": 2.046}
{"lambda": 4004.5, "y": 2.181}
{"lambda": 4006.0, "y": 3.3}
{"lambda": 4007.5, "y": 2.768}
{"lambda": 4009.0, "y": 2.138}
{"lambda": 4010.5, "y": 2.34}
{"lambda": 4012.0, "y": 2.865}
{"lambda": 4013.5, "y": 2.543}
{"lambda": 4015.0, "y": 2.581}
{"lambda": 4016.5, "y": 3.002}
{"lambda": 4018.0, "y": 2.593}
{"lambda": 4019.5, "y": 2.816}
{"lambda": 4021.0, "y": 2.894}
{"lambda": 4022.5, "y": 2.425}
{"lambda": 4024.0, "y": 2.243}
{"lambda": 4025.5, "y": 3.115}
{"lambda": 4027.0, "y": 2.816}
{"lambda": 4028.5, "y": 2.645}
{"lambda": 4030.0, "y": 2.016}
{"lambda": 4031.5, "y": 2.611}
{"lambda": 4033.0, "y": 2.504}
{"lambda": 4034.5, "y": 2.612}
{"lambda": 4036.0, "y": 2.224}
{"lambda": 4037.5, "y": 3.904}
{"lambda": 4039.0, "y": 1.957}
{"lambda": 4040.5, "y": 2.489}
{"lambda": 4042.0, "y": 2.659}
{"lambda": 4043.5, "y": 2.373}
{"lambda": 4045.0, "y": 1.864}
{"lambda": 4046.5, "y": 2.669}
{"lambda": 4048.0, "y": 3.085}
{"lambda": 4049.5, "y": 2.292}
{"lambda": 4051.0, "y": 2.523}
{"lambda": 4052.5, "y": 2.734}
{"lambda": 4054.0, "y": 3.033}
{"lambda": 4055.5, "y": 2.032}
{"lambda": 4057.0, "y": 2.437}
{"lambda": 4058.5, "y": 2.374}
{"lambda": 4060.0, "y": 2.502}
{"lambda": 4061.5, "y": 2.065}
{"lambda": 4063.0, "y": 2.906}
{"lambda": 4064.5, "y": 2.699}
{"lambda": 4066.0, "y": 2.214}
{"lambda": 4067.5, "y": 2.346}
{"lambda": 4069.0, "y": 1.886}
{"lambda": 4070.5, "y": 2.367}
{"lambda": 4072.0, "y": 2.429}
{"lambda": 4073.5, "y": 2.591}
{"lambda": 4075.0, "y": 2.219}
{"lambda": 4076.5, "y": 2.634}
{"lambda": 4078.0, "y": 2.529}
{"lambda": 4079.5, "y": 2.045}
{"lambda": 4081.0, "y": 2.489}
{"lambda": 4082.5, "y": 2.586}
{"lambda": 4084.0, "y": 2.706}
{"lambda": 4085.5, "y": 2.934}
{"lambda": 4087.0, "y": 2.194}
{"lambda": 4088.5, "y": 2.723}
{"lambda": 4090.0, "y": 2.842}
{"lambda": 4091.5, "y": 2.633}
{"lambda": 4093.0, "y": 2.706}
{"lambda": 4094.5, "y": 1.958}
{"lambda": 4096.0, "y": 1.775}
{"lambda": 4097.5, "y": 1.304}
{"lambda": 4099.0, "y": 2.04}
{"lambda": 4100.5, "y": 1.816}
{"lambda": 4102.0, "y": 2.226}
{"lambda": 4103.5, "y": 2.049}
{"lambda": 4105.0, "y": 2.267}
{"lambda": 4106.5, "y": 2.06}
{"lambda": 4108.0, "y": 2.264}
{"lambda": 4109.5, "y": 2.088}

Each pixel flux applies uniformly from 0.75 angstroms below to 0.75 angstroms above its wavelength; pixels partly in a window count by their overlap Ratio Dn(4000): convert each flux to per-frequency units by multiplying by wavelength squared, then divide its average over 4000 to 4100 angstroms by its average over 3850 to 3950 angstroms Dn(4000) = 1.27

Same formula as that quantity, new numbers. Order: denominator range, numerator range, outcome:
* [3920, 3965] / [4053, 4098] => 1.20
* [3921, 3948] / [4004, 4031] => 1.31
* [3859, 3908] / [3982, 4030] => 1.33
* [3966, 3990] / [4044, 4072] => 1.37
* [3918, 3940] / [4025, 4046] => 1.33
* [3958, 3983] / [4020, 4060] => 1.55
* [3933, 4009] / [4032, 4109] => 1.19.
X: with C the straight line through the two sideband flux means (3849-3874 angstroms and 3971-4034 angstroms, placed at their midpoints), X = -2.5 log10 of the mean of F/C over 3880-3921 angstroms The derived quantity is 0.16 mag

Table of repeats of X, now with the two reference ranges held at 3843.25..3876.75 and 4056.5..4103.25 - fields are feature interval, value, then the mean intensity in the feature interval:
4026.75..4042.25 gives -0.11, 2.58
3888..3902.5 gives 0.31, 1.7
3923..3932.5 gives 0.09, 2.09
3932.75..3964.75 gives 0.06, 2.17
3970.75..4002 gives 0.06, 2.18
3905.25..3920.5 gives -0.05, 2.38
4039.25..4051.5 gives -0.06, 2.47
